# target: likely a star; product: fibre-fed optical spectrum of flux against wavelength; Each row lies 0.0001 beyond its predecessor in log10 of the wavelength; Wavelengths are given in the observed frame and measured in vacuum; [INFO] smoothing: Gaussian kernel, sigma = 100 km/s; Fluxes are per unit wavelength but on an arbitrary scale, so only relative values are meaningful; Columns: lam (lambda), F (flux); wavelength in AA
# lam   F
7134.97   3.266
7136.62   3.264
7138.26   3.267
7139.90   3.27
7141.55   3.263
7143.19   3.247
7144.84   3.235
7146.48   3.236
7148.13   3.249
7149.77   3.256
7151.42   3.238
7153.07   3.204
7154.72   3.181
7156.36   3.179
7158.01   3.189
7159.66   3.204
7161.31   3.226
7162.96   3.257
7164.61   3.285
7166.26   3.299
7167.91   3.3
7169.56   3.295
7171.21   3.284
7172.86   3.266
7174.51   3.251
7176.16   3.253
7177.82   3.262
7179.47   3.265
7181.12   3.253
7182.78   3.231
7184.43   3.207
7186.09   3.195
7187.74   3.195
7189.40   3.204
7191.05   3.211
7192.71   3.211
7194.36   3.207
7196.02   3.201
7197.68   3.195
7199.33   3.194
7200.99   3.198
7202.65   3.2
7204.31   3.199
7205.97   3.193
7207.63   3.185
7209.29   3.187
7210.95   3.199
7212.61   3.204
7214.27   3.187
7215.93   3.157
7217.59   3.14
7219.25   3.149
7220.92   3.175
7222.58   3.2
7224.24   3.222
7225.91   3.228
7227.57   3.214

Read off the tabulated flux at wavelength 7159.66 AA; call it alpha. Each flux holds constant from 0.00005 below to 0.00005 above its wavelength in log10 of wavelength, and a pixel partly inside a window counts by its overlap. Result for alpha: 3.204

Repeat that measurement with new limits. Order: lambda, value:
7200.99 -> 3.198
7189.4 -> 3.204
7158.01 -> 3.189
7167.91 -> 3.3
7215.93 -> 3.157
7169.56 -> 3.295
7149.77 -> 3.256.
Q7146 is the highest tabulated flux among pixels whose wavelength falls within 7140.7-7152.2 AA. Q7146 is 3.263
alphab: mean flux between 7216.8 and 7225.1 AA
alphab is 3.18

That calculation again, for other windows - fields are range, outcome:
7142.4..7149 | 3.24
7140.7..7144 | 3.25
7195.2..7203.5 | 3.2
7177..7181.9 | 3.26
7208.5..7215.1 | 3.2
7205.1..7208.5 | 3.19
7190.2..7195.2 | 3.21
